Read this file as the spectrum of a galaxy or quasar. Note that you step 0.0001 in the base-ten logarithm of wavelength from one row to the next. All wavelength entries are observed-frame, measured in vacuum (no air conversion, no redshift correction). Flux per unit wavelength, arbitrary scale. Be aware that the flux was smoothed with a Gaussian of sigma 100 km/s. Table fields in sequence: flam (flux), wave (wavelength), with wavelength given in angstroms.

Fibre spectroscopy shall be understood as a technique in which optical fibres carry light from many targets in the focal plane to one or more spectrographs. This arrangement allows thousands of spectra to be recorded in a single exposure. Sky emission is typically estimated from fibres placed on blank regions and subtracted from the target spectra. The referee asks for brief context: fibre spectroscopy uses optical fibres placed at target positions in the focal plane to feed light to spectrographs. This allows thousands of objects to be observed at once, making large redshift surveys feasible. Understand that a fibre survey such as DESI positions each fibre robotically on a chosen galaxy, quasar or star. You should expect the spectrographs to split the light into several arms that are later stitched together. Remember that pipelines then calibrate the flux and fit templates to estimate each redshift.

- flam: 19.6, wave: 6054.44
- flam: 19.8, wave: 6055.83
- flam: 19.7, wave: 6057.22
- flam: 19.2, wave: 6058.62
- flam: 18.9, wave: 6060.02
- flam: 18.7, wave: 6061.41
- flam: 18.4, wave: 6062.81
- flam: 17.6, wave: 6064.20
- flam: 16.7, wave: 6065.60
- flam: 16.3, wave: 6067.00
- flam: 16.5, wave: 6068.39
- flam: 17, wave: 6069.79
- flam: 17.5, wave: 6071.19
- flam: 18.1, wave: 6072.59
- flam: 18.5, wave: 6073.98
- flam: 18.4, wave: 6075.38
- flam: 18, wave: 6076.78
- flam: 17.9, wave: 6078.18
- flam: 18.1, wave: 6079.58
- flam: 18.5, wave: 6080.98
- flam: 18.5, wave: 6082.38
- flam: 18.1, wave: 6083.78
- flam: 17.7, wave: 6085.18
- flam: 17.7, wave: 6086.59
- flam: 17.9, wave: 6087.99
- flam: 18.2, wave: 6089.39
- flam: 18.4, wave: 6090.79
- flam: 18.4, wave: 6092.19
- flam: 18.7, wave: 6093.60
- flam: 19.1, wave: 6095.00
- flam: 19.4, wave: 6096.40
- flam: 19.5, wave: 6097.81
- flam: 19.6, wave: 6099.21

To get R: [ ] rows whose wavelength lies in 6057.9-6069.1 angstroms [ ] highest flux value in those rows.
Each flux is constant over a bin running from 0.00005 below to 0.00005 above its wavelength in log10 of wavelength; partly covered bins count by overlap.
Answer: 19.2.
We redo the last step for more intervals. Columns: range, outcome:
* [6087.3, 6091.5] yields 18.4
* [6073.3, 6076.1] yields 18.5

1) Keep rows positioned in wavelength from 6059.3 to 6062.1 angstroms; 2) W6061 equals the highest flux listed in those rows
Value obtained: 18.9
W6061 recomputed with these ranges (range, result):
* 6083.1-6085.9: 18.1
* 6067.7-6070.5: 17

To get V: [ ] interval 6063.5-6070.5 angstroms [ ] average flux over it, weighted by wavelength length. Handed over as 16.8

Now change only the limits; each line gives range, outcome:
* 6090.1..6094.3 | 18.5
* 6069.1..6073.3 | 17.6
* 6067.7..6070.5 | 16.7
